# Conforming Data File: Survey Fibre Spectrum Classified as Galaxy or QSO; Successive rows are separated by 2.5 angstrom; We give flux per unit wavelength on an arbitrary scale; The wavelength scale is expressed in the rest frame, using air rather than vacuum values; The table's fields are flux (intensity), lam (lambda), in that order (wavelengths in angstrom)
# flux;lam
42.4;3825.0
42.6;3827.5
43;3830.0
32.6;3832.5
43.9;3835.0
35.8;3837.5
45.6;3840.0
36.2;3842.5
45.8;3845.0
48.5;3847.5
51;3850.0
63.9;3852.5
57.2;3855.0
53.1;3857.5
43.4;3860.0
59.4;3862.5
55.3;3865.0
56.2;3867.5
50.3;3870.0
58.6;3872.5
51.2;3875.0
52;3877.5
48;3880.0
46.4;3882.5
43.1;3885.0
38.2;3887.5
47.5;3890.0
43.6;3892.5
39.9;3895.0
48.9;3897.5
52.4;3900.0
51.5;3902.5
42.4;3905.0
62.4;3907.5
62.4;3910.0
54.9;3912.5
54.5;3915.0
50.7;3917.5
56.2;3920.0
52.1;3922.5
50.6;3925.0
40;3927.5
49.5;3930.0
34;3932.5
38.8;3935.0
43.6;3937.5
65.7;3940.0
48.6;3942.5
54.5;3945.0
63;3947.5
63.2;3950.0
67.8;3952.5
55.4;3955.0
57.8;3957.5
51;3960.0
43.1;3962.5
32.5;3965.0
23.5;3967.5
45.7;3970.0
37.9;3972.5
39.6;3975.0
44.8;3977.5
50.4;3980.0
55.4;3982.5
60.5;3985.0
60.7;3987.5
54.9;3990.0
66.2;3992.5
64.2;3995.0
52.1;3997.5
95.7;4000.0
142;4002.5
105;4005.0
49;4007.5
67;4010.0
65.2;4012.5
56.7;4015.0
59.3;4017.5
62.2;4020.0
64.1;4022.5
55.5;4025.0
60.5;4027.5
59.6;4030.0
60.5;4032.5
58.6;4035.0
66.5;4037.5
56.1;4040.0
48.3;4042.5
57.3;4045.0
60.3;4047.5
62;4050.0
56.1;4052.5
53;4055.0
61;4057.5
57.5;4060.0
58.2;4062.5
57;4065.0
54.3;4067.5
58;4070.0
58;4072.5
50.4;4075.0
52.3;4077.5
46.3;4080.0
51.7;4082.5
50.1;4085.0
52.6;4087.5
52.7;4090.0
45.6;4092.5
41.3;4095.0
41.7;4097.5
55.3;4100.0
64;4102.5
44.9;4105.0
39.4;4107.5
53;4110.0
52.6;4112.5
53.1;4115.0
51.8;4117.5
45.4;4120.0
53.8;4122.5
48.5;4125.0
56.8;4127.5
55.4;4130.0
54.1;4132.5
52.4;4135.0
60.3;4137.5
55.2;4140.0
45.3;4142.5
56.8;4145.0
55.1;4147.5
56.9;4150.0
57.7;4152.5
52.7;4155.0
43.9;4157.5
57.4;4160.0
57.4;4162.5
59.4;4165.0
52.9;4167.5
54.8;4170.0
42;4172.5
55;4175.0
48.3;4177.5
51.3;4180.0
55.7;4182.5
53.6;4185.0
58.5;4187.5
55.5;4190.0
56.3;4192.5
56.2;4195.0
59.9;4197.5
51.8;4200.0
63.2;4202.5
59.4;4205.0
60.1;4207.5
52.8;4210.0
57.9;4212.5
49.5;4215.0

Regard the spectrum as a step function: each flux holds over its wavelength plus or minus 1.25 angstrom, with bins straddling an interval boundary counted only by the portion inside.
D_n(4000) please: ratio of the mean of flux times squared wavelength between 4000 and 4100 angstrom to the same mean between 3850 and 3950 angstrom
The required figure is 1.26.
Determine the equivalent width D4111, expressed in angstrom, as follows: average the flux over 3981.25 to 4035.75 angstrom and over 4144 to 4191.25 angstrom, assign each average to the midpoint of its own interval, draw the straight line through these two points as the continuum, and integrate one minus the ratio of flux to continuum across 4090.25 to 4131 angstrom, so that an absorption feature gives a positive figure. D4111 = 5.8 angstrom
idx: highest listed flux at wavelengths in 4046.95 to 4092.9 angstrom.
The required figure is 62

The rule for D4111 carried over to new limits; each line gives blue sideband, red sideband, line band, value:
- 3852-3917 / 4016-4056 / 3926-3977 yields 6.36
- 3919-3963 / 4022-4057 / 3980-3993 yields -0.78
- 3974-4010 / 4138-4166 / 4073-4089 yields 2.46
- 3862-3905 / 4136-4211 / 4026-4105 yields -3.29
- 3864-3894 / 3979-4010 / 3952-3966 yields 2.96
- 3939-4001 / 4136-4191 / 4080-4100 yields 2.08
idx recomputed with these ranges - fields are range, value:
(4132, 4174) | 60.3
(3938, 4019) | 142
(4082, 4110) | 64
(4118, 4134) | 56.8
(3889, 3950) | 65.7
